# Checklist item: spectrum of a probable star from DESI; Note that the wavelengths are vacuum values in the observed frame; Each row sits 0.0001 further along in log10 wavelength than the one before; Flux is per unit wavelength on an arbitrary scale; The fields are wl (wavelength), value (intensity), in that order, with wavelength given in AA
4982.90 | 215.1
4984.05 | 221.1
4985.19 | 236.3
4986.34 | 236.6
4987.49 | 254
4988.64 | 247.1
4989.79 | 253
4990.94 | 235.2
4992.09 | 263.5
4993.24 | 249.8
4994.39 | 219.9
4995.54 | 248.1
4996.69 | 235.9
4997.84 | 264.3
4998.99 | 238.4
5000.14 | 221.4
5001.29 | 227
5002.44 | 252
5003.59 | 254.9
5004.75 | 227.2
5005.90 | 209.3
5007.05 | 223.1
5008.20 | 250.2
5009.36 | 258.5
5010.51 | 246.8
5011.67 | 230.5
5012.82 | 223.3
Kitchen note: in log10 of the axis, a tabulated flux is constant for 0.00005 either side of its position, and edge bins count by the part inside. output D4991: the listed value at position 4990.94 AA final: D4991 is 235.2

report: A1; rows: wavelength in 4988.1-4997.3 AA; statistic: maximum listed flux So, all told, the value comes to 263.5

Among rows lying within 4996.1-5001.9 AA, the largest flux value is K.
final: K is 264.3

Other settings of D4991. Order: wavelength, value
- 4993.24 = 249.8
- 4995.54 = 248.1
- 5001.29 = 227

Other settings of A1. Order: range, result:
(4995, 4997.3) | 248.1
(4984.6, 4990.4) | 254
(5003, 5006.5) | 254.9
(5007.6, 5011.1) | 258.5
